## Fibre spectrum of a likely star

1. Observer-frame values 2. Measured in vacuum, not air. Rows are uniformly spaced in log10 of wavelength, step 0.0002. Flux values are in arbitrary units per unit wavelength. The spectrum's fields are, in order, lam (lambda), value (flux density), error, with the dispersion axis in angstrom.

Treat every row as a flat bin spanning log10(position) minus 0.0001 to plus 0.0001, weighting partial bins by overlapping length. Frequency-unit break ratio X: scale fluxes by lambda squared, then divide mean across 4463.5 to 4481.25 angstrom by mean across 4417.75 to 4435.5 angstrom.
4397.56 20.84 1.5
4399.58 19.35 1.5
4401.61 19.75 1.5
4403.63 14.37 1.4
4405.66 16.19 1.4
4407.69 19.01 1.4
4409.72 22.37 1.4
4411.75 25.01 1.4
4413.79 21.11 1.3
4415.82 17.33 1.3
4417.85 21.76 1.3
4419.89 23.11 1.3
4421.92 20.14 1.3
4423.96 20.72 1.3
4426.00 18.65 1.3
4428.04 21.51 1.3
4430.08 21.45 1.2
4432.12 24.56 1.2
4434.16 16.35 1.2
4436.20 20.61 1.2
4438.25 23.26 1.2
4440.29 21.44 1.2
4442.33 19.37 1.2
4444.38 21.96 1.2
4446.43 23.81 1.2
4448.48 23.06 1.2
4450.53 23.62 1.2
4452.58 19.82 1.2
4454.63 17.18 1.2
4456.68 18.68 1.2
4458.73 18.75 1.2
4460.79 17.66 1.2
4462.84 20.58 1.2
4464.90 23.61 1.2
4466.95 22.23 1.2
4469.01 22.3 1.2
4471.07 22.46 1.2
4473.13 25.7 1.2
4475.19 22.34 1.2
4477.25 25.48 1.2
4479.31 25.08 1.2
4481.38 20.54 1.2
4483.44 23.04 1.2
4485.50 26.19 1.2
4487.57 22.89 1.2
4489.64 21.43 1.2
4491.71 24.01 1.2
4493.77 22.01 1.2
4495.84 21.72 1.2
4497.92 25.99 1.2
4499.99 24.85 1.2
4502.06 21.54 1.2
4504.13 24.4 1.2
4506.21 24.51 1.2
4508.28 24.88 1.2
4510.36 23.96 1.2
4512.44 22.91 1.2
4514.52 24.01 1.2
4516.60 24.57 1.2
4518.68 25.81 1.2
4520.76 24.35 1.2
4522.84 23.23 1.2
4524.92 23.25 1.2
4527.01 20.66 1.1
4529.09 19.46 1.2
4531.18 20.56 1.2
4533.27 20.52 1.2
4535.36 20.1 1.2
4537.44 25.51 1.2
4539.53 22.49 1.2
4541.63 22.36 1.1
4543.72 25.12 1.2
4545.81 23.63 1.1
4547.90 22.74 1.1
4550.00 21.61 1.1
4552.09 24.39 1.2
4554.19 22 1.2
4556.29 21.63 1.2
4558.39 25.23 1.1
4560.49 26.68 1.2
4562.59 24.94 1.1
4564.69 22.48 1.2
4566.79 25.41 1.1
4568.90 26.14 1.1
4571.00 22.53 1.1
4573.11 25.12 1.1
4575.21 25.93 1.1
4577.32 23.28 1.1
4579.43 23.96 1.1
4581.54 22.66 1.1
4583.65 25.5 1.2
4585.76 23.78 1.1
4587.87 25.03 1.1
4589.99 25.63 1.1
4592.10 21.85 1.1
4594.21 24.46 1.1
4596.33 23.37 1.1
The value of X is 1.15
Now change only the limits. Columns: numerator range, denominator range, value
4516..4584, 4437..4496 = 1.10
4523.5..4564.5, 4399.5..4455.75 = 1.16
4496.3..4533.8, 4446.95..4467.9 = 1.16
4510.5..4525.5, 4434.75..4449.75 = 1.14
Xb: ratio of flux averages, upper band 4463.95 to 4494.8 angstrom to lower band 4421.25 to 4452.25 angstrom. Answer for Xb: 1.1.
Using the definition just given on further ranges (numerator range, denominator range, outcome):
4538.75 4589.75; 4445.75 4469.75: 1.15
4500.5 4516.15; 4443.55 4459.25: 1.14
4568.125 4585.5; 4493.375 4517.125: 1.02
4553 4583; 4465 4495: 1.04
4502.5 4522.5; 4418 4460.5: 1.16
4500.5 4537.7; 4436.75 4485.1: 1.05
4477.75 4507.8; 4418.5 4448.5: 1.10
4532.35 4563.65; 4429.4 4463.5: 1.12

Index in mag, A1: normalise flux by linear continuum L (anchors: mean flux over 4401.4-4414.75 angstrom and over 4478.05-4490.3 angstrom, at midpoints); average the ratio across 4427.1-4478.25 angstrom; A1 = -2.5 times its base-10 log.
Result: 0.01 mag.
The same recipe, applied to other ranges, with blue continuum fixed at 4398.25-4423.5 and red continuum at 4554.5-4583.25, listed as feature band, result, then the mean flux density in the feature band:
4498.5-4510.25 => -0.07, 24.1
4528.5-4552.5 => 0.05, 22.4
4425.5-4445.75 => -0.02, 21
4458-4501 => -0.05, 22.8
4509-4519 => -0.06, 24.1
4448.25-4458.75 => 0.05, 20.1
